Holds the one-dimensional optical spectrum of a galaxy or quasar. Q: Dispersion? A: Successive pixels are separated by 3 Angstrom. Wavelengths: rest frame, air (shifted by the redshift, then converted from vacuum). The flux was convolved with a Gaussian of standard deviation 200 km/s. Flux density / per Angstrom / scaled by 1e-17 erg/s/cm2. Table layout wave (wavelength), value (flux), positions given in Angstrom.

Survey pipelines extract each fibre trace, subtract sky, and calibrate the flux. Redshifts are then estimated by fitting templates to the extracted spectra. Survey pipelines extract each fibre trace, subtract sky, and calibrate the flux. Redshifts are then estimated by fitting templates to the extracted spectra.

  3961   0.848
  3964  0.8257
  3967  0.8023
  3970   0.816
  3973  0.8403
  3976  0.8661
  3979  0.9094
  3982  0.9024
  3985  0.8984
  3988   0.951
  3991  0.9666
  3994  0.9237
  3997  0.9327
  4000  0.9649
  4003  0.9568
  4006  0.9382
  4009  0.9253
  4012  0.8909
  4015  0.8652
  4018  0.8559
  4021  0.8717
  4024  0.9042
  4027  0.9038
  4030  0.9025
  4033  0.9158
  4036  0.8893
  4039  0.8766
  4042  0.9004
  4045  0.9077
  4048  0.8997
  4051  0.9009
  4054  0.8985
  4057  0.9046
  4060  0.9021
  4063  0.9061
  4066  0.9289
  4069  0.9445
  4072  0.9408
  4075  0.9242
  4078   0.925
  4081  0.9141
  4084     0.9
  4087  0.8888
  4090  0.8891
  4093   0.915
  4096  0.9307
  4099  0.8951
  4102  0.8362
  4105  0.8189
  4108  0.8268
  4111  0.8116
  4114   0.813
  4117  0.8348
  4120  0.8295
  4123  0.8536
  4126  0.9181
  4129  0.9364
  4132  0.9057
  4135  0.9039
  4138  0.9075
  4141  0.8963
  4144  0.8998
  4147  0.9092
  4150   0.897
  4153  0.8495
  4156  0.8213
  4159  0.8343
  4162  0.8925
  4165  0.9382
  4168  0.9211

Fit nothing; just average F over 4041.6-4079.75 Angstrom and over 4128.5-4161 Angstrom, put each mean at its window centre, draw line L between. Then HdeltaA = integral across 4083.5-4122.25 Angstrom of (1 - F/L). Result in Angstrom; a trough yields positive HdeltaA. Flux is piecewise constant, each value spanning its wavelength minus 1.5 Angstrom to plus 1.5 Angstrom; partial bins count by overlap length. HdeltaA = 1.8 Angstrom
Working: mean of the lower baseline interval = 0.915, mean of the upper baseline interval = 0.886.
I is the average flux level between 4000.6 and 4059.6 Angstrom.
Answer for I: 0.901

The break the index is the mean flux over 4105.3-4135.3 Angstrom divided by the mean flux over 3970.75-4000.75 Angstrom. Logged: 0.94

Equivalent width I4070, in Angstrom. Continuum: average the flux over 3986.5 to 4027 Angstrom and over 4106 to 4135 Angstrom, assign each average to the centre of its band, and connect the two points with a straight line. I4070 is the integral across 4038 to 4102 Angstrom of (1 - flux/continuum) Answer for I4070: -1.56 Angstrom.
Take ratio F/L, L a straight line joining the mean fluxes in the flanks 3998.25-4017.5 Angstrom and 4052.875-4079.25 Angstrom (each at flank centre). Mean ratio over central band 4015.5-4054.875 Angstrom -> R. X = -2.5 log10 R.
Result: 0.032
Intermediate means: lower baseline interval 0.92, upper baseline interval 0.92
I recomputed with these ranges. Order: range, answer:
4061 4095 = 0.916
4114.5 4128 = 0.858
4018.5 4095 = 0.906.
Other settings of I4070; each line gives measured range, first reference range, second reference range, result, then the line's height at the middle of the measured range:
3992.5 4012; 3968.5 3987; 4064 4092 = -1.1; 0.885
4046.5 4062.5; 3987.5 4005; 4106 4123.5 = -0.2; 0.889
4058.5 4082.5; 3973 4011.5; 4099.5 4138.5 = -1.0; 0.885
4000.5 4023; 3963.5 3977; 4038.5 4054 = -1.0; 0.867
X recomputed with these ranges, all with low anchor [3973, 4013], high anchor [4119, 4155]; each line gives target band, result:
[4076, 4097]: -0.01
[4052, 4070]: -0.01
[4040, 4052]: 0.01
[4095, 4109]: 0.05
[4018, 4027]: 0.04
